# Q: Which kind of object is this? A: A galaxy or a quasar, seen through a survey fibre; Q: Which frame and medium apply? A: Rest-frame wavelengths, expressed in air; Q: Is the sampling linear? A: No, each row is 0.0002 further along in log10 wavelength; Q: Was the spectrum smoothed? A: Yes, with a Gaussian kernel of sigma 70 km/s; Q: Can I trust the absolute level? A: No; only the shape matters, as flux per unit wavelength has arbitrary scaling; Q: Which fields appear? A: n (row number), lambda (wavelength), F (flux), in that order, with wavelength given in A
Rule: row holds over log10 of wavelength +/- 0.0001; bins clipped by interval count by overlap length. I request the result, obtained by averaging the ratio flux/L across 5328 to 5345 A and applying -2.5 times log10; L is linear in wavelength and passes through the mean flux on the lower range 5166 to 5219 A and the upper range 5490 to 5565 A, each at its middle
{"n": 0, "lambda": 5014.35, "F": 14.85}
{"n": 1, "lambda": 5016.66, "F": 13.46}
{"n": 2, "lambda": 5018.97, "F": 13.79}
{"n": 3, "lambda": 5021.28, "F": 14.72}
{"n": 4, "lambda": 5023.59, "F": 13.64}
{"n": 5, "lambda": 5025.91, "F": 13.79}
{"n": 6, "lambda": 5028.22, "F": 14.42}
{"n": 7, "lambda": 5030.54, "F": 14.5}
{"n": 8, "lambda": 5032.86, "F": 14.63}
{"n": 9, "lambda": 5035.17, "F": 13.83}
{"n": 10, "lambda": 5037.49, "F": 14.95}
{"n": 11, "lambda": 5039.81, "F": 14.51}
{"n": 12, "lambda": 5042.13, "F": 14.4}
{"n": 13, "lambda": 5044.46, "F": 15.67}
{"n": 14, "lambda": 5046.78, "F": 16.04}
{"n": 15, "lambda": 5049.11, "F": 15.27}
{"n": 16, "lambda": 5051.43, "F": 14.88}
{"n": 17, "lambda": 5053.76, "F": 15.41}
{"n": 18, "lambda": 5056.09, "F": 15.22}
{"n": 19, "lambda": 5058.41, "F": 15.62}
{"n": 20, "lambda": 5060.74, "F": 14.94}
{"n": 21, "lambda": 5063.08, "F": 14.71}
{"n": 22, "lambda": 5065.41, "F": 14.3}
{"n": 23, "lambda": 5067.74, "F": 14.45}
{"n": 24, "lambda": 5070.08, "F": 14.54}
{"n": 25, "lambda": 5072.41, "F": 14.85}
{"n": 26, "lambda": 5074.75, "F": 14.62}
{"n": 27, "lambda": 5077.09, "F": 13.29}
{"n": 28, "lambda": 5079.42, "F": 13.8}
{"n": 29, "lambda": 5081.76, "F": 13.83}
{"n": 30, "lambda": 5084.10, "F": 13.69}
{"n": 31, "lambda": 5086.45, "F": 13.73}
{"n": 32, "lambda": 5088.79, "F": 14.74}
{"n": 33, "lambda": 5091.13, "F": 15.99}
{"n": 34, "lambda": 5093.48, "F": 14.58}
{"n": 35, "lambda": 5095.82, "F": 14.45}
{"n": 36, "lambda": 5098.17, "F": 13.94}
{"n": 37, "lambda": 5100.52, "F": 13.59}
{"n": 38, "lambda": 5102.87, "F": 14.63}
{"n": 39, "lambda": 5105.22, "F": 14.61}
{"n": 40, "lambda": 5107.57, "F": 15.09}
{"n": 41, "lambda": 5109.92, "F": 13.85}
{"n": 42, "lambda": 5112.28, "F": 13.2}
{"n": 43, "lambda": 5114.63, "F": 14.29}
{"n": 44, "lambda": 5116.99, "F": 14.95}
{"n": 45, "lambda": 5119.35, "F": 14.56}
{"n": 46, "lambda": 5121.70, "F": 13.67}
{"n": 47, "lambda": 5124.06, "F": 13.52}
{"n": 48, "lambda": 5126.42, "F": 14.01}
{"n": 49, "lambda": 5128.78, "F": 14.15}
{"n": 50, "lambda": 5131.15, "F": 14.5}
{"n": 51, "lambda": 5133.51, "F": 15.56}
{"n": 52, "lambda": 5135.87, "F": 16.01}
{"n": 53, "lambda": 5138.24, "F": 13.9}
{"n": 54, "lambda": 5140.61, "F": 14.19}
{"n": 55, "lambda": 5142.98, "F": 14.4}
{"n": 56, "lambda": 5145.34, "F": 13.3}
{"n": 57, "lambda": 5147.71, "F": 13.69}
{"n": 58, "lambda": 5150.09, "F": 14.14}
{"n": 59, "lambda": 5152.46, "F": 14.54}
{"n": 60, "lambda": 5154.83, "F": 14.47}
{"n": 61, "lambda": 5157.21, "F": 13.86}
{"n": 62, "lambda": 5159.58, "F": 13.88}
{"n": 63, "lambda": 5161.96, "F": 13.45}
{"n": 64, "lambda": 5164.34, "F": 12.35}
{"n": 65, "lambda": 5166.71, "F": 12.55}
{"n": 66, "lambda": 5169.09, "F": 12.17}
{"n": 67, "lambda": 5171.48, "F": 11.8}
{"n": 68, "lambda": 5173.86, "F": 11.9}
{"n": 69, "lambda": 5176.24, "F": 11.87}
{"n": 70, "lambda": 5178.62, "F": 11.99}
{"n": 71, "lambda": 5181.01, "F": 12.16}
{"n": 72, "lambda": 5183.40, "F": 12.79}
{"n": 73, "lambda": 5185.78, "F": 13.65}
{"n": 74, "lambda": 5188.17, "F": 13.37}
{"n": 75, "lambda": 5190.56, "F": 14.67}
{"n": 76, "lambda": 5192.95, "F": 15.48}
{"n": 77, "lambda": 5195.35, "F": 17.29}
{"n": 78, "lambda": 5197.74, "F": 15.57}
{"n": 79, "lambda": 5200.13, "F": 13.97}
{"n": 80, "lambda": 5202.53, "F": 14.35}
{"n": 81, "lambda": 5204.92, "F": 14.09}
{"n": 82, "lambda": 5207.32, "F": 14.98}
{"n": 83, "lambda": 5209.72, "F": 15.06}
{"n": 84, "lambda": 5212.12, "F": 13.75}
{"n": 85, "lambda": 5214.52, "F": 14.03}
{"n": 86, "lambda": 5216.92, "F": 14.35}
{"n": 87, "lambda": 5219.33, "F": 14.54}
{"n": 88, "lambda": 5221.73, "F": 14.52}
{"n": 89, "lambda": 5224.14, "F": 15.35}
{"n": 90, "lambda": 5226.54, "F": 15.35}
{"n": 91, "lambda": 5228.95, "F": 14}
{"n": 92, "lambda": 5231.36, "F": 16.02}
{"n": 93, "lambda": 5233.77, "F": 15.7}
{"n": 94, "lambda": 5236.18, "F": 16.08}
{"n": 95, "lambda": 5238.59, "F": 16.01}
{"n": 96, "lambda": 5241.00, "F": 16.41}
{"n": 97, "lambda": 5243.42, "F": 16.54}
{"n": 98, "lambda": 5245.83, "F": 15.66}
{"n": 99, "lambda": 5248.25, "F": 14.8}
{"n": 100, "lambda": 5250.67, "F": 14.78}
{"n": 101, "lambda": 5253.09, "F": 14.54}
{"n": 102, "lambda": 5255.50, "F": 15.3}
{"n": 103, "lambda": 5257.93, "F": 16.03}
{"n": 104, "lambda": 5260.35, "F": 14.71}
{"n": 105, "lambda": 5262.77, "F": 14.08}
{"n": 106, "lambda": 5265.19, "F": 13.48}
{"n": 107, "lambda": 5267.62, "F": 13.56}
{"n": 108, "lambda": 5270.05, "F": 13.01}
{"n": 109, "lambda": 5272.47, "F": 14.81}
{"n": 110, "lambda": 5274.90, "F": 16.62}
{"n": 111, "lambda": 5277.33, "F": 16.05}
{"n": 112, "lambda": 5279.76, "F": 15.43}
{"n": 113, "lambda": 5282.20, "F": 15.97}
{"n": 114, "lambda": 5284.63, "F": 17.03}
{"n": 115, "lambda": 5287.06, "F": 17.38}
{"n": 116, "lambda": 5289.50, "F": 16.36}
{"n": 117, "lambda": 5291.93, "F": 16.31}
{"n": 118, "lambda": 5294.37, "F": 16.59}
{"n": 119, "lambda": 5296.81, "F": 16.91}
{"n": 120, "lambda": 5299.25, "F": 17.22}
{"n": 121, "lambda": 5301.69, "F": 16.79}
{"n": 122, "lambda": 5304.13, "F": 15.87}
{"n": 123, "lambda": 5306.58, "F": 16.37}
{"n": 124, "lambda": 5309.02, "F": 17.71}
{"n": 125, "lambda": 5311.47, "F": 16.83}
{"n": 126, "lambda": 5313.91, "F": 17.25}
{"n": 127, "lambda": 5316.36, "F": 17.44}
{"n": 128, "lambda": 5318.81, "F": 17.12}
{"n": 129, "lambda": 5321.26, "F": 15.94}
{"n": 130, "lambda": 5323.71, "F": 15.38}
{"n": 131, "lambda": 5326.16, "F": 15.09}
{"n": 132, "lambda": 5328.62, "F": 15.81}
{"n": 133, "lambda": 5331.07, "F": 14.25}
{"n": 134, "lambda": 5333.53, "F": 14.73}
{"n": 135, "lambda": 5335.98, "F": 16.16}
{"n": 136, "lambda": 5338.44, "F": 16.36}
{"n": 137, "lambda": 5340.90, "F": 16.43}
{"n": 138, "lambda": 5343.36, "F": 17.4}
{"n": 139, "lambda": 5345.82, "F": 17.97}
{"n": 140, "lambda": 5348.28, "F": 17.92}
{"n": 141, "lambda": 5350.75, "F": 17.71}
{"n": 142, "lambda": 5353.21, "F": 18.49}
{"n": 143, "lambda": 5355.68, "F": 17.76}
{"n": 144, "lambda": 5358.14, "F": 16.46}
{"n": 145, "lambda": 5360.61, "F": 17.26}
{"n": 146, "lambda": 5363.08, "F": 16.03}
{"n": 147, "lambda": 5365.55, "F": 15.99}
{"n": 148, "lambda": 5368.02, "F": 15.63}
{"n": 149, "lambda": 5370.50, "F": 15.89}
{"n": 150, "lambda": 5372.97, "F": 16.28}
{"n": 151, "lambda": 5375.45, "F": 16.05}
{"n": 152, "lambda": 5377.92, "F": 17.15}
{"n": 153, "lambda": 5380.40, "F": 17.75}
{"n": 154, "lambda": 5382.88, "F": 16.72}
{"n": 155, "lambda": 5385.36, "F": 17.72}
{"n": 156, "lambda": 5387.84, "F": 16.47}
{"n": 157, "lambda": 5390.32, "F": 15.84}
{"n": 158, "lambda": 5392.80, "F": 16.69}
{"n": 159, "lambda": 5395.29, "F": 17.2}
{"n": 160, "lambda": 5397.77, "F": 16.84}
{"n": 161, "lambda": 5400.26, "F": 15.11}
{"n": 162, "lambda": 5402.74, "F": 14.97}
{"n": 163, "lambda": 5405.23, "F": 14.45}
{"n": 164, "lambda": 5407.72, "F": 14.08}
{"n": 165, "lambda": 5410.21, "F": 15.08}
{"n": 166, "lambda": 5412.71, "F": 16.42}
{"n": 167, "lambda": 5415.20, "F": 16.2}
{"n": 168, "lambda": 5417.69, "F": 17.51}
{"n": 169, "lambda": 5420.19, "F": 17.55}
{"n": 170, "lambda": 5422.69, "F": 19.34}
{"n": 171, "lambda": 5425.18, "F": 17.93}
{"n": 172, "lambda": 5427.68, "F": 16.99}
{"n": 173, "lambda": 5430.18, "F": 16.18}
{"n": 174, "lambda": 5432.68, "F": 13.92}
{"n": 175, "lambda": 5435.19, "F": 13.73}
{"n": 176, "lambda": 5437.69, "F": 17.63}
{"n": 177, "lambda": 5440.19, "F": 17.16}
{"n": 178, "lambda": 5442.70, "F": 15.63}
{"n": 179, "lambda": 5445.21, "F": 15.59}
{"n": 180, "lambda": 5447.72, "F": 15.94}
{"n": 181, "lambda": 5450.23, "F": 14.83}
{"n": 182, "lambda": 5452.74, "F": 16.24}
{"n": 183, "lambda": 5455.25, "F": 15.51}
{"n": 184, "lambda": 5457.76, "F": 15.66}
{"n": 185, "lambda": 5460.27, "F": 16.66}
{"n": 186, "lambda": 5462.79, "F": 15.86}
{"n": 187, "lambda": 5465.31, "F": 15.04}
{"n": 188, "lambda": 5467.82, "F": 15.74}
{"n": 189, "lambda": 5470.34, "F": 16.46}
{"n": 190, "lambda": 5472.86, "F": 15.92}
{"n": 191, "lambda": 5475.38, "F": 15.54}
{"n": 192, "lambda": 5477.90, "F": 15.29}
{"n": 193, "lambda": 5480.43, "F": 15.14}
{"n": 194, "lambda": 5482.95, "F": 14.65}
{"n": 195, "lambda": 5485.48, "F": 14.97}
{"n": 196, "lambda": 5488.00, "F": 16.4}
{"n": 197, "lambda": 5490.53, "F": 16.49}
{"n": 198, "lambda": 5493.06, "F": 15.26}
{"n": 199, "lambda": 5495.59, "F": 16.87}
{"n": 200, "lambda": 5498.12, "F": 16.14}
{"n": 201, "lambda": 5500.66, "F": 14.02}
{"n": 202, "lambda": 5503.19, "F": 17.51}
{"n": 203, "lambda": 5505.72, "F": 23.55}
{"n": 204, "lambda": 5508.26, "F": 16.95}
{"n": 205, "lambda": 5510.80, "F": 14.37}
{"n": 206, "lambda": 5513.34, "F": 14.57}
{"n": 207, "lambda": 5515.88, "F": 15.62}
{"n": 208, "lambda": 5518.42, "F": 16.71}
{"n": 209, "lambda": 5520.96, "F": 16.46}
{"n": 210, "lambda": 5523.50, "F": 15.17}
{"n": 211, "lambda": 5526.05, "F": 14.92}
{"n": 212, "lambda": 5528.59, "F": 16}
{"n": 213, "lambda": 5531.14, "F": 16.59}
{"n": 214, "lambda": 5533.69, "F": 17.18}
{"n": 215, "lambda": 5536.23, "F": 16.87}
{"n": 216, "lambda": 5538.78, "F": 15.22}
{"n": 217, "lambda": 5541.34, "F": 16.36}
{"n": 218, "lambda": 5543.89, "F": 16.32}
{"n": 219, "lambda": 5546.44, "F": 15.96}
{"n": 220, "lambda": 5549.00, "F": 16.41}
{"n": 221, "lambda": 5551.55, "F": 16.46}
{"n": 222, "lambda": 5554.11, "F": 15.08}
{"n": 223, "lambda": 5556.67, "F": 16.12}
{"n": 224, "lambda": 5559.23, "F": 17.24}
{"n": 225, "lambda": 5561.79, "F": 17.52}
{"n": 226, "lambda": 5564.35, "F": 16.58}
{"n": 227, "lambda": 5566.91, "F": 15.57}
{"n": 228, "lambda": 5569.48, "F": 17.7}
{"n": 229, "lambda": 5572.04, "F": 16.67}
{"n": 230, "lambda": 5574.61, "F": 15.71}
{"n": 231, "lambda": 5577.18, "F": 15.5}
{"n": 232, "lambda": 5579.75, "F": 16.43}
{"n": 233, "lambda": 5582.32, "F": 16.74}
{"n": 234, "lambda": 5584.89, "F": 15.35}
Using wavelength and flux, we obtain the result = -0.08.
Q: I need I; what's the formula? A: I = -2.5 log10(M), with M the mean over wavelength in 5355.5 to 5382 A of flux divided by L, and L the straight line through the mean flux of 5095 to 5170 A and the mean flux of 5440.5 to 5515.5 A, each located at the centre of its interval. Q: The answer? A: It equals -0.08 mag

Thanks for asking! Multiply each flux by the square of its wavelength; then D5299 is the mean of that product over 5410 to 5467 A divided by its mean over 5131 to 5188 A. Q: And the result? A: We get 1.3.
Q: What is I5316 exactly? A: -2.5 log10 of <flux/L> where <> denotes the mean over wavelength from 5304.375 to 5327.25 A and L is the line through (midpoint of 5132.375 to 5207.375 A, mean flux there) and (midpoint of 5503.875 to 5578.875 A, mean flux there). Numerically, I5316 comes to -0.12 mag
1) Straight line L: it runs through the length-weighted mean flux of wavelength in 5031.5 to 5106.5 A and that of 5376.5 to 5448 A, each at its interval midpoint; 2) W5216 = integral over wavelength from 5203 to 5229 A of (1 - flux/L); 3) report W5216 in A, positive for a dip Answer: 1.3 A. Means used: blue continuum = 14.6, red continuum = 16.3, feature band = 14.6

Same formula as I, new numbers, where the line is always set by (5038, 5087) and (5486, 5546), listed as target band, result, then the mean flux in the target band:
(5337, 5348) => -0.09 mag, 17.1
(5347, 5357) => -0.15 mag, 18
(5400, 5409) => 0.09 mag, 14.6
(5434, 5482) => 0.02 mag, 15.8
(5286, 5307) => -0.08 mag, 16.6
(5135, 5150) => 0.06 mag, 14.2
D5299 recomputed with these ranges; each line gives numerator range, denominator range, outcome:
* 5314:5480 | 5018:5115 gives 1.27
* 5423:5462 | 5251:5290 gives 1.12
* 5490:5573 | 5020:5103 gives 1.34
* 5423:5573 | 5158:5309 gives 1.20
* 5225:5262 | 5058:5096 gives 1.14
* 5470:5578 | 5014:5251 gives 1.30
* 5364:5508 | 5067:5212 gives 1.29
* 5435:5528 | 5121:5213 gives 1.30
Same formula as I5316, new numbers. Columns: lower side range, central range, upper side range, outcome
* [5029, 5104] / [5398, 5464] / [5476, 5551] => -0.01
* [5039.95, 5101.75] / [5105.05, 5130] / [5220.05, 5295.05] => 0.05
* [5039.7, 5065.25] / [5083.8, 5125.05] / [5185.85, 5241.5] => 0.06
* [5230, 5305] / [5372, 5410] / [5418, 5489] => -0.02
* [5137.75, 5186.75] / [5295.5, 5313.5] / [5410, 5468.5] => -0.14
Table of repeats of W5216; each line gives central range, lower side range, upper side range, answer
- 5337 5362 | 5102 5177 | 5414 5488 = -3.3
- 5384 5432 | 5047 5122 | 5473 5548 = -2.1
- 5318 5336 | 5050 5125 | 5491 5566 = 0.0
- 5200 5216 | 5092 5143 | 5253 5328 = 0.9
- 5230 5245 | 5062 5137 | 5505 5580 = -1.1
